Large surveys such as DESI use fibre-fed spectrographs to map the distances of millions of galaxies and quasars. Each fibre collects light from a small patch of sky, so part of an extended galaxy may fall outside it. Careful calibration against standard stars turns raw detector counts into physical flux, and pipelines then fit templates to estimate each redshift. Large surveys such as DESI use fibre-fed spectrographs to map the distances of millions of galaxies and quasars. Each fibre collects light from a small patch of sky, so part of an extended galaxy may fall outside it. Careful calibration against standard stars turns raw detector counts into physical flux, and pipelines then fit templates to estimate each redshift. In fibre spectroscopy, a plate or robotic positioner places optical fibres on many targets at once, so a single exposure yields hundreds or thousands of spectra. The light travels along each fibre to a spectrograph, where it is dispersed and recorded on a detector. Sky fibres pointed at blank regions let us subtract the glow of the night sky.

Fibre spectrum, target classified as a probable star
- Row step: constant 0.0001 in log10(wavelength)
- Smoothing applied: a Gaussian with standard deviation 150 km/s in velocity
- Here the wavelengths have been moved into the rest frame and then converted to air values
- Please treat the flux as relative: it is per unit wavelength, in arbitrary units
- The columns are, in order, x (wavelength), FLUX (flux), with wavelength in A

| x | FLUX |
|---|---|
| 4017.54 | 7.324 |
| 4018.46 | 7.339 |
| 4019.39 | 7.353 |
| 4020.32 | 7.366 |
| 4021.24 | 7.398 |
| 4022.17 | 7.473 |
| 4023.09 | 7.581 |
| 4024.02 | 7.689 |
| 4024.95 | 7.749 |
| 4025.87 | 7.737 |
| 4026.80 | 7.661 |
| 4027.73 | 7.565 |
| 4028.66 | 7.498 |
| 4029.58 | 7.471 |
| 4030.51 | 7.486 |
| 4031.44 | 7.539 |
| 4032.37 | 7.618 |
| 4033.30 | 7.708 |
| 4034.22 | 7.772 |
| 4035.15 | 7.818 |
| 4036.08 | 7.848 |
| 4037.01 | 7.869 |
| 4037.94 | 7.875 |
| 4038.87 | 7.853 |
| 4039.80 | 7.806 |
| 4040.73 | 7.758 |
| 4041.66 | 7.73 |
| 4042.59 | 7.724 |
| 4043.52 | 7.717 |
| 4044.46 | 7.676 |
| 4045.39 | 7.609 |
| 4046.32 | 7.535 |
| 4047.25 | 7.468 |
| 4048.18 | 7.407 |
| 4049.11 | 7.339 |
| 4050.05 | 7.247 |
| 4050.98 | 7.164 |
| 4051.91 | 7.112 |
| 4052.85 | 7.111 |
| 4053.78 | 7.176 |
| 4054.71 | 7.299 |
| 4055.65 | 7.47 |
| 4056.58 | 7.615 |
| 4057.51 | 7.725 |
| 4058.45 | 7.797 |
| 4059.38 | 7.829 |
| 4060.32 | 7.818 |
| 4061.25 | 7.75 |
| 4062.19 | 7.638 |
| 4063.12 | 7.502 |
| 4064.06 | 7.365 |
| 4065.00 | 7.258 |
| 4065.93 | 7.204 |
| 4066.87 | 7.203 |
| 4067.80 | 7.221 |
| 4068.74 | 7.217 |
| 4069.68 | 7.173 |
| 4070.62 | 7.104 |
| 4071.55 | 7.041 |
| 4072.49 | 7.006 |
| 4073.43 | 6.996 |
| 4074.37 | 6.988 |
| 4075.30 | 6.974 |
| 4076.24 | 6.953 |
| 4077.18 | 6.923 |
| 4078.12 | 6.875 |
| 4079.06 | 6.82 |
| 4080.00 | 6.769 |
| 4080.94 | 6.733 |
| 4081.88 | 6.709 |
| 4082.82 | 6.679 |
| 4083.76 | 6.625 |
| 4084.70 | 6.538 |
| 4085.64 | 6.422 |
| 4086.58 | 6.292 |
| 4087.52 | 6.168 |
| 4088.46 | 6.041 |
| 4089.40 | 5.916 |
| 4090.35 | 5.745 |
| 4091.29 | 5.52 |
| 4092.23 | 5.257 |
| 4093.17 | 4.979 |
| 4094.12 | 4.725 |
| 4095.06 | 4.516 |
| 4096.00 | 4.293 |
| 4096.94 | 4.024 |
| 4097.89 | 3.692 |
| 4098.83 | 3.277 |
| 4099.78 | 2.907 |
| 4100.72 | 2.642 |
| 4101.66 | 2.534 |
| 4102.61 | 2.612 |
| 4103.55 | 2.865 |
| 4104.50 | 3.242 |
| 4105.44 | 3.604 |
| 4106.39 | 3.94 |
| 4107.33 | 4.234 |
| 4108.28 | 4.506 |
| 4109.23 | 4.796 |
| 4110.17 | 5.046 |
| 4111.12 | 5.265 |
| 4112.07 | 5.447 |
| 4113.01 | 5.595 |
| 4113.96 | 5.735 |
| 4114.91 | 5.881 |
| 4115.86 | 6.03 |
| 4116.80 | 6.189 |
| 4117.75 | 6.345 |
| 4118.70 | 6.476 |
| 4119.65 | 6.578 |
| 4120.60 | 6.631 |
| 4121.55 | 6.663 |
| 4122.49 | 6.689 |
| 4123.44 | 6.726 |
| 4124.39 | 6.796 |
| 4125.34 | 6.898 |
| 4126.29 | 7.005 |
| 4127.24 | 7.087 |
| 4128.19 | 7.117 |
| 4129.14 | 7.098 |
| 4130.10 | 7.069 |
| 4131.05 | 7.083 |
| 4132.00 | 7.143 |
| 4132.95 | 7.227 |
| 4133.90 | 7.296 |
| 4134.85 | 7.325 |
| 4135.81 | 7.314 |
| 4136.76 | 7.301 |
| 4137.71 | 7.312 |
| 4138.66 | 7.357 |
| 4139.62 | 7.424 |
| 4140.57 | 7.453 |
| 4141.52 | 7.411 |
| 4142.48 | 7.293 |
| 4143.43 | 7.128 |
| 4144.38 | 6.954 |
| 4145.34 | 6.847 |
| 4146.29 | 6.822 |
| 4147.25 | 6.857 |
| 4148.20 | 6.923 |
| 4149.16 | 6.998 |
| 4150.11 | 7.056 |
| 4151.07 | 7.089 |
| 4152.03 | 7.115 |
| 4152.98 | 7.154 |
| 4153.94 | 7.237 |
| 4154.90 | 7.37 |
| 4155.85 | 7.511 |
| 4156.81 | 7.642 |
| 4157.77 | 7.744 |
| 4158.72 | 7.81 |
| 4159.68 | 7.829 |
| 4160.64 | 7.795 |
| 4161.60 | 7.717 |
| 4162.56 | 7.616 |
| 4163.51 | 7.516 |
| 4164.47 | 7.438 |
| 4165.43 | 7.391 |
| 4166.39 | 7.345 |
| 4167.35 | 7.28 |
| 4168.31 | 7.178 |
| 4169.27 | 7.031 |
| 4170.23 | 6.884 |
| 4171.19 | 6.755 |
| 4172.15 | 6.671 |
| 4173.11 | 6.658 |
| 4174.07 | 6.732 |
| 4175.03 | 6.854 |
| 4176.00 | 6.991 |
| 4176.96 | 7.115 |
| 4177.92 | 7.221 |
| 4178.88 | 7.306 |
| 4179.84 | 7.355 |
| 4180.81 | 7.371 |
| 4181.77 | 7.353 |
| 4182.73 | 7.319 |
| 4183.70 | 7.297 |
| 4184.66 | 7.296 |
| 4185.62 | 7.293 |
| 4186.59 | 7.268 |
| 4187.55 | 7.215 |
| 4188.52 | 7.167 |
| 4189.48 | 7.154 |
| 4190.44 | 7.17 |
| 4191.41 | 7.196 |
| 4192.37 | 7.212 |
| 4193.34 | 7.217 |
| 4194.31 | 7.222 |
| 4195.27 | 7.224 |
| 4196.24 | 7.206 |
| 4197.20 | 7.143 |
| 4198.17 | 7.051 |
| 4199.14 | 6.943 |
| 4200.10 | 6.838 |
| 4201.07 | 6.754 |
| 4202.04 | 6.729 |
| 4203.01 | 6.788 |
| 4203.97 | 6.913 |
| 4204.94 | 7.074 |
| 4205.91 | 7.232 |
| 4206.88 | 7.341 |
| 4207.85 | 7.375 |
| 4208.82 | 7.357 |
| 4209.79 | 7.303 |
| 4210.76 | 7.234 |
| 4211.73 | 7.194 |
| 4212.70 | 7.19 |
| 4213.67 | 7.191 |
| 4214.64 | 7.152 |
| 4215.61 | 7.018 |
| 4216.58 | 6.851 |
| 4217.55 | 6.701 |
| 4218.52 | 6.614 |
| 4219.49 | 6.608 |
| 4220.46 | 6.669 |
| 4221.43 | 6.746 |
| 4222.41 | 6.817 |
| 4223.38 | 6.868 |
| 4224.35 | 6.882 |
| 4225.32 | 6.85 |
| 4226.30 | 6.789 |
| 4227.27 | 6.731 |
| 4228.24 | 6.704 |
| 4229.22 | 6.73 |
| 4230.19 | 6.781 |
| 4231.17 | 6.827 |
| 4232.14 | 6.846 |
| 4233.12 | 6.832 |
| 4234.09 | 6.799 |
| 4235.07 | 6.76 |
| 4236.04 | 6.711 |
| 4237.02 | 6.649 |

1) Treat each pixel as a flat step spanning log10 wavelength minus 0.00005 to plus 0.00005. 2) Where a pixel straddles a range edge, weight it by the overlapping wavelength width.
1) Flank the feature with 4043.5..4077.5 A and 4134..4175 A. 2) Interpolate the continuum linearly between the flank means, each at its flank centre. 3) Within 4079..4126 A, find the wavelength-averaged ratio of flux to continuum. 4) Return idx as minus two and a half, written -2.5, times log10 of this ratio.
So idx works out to 0.34 mag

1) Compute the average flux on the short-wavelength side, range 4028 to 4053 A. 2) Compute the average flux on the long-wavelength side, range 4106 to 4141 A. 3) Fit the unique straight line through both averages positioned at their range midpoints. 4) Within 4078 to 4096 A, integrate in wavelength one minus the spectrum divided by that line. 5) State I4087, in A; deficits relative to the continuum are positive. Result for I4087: 2.5 A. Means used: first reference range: 7.59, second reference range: 6.44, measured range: 6.01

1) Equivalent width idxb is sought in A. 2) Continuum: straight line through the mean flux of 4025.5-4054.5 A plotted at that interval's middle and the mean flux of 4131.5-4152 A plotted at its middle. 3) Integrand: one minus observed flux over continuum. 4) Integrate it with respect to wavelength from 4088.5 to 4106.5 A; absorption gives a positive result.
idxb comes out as 8.0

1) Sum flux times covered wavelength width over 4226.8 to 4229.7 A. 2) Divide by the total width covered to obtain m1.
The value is 6.72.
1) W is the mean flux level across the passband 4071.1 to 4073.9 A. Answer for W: 7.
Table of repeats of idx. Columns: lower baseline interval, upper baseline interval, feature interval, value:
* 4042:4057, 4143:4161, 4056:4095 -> 0.09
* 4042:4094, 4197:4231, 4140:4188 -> -0.04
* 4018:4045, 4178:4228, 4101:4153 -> 0.17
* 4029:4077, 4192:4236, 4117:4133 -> 0.06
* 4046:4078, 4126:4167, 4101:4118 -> 0.50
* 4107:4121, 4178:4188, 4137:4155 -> -0.12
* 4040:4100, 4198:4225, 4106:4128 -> 0.14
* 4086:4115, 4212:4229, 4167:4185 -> -0.18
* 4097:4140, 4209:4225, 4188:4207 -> -0.06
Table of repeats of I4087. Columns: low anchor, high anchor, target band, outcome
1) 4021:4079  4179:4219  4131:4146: 0.05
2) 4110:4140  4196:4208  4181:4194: -0.55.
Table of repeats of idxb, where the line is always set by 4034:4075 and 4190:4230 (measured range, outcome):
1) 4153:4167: -0.8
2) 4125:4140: 0.1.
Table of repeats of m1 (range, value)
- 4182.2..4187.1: 7.3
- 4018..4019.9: 7.32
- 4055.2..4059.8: 7.7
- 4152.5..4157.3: 7.38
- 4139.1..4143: 7.39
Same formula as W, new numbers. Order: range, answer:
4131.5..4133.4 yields 7.19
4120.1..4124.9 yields 6.71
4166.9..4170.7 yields 7.09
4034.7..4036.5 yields 7.83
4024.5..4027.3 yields 7.72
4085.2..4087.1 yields 6.36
